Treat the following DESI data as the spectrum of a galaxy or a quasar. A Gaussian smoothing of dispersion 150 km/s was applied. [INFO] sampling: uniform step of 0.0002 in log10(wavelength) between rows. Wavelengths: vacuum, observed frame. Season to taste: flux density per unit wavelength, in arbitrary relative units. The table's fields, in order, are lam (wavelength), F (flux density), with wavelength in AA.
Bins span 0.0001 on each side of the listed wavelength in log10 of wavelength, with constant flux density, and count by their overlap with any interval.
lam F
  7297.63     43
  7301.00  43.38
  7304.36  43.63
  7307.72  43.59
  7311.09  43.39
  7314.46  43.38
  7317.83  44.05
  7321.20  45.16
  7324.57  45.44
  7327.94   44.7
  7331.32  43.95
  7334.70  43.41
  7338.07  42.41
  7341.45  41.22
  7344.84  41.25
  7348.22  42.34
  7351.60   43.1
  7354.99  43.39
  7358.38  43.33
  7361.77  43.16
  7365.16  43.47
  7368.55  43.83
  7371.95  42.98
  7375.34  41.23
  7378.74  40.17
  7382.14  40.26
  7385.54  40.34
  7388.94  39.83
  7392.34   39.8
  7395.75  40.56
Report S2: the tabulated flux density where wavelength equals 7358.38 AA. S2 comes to 43.33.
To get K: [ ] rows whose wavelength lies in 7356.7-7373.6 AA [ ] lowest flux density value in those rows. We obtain 42.98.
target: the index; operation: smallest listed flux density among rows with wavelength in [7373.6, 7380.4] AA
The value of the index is 40.17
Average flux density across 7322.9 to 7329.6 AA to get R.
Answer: 45.1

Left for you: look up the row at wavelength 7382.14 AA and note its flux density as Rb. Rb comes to 40.26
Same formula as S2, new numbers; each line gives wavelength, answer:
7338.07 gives 42.41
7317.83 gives 44.05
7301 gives 43.38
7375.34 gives 41.23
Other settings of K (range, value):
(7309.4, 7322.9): 43.38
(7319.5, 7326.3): 45.16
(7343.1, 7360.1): 41.25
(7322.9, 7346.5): 41.22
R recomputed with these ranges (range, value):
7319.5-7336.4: 44.5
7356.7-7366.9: 43.3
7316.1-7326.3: 44.9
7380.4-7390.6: 40.1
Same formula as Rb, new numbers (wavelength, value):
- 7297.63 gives 43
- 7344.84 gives 41.25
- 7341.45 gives 41.22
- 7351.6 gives 43.1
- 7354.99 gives 43.39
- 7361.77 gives 43.16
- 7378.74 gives 40.17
